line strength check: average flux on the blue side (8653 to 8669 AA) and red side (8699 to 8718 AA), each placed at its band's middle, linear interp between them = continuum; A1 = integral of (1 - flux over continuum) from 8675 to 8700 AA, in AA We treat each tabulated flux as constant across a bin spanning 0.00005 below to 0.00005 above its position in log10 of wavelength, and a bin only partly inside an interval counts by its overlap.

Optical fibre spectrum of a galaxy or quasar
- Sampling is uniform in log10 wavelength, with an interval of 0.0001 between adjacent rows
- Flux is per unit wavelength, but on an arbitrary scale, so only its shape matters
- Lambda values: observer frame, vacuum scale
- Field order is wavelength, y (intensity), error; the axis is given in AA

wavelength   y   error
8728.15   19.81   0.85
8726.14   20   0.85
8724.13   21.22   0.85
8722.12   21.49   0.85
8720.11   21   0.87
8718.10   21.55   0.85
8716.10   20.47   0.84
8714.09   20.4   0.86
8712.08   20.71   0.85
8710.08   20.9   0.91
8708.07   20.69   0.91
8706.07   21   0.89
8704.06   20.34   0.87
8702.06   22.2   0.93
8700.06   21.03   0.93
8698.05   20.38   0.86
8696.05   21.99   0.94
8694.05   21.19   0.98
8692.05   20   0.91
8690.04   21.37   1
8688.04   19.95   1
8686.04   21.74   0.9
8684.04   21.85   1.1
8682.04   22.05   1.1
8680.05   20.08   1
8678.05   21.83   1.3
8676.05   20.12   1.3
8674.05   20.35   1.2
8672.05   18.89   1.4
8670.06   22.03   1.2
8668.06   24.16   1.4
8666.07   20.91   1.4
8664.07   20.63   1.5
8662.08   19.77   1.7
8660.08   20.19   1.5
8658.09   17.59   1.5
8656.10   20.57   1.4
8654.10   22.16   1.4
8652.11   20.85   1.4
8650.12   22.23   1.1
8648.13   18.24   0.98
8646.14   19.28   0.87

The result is -0.3 AA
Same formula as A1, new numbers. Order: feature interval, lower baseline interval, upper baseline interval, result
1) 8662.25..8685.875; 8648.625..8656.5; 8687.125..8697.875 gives -0.1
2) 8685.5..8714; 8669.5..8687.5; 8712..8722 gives 0.0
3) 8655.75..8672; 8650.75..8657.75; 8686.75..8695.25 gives 0.2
